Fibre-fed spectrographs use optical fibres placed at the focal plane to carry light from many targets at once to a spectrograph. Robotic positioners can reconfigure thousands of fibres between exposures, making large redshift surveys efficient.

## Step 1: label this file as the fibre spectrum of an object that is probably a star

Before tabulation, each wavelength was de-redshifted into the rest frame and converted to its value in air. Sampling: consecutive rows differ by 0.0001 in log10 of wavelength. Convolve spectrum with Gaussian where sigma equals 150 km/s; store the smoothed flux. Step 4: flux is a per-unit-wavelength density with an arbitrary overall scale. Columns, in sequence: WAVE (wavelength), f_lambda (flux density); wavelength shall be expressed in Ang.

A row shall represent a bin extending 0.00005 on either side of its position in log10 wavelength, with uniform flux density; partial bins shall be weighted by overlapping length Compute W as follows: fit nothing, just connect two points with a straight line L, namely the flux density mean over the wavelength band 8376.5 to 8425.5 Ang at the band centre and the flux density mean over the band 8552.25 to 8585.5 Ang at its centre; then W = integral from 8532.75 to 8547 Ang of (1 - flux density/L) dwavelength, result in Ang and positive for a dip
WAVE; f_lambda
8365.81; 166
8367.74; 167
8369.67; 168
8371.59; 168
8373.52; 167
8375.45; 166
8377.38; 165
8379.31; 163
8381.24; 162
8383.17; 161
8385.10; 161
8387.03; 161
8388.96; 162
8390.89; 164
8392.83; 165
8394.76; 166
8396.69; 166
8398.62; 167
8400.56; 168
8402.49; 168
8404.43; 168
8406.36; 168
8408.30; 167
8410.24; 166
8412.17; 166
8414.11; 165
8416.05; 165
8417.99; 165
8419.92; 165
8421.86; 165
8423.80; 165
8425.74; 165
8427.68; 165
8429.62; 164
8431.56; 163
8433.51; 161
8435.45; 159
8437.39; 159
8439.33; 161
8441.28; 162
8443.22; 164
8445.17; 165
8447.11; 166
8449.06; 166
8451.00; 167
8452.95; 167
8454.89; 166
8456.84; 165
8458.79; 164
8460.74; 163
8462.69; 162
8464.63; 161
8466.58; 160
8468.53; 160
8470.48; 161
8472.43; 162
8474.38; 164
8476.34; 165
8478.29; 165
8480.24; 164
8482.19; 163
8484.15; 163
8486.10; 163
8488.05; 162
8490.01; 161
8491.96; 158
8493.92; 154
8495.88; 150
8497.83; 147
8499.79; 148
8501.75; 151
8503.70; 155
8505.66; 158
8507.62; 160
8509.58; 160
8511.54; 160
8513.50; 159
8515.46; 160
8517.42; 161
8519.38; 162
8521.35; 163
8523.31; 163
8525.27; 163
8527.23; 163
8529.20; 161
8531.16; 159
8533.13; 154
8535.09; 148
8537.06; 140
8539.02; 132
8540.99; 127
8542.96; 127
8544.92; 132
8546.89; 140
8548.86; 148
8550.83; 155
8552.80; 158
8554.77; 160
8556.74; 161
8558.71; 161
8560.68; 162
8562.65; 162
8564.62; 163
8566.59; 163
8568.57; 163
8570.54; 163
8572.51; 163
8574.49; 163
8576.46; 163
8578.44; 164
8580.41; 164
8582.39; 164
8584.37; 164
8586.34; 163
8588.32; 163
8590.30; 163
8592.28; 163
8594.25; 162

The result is 2.3 Ang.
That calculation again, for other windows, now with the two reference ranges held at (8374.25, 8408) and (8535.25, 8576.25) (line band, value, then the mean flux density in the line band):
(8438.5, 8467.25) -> -0.7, 164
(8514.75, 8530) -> -0.7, 162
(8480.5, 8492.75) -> -0.3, 162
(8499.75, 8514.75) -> -0.1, 157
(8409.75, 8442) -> -0.3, 164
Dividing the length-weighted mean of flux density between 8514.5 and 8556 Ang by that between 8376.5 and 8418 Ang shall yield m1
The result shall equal 0.92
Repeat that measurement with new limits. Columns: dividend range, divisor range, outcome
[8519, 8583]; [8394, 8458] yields 0.94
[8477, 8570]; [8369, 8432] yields 0.94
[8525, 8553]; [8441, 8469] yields 0.89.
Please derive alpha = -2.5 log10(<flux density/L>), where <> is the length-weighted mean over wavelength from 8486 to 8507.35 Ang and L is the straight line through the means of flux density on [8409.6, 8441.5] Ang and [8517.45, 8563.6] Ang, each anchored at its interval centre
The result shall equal 0.01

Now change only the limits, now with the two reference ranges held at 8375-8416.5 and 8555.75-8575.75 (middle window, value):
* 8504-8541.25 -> 0.049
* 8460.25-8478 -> 0.012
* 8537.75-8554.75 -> 0.155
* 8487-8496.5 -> 0.043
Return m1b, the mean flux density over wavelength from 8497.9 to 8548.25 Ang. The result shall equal 152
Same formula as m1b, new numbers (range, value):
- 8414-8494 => 163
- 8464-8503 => 159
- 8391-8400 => 166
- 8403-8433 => 165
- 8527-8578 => 153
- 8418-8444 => 163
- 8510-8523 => 161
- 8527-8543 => 146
